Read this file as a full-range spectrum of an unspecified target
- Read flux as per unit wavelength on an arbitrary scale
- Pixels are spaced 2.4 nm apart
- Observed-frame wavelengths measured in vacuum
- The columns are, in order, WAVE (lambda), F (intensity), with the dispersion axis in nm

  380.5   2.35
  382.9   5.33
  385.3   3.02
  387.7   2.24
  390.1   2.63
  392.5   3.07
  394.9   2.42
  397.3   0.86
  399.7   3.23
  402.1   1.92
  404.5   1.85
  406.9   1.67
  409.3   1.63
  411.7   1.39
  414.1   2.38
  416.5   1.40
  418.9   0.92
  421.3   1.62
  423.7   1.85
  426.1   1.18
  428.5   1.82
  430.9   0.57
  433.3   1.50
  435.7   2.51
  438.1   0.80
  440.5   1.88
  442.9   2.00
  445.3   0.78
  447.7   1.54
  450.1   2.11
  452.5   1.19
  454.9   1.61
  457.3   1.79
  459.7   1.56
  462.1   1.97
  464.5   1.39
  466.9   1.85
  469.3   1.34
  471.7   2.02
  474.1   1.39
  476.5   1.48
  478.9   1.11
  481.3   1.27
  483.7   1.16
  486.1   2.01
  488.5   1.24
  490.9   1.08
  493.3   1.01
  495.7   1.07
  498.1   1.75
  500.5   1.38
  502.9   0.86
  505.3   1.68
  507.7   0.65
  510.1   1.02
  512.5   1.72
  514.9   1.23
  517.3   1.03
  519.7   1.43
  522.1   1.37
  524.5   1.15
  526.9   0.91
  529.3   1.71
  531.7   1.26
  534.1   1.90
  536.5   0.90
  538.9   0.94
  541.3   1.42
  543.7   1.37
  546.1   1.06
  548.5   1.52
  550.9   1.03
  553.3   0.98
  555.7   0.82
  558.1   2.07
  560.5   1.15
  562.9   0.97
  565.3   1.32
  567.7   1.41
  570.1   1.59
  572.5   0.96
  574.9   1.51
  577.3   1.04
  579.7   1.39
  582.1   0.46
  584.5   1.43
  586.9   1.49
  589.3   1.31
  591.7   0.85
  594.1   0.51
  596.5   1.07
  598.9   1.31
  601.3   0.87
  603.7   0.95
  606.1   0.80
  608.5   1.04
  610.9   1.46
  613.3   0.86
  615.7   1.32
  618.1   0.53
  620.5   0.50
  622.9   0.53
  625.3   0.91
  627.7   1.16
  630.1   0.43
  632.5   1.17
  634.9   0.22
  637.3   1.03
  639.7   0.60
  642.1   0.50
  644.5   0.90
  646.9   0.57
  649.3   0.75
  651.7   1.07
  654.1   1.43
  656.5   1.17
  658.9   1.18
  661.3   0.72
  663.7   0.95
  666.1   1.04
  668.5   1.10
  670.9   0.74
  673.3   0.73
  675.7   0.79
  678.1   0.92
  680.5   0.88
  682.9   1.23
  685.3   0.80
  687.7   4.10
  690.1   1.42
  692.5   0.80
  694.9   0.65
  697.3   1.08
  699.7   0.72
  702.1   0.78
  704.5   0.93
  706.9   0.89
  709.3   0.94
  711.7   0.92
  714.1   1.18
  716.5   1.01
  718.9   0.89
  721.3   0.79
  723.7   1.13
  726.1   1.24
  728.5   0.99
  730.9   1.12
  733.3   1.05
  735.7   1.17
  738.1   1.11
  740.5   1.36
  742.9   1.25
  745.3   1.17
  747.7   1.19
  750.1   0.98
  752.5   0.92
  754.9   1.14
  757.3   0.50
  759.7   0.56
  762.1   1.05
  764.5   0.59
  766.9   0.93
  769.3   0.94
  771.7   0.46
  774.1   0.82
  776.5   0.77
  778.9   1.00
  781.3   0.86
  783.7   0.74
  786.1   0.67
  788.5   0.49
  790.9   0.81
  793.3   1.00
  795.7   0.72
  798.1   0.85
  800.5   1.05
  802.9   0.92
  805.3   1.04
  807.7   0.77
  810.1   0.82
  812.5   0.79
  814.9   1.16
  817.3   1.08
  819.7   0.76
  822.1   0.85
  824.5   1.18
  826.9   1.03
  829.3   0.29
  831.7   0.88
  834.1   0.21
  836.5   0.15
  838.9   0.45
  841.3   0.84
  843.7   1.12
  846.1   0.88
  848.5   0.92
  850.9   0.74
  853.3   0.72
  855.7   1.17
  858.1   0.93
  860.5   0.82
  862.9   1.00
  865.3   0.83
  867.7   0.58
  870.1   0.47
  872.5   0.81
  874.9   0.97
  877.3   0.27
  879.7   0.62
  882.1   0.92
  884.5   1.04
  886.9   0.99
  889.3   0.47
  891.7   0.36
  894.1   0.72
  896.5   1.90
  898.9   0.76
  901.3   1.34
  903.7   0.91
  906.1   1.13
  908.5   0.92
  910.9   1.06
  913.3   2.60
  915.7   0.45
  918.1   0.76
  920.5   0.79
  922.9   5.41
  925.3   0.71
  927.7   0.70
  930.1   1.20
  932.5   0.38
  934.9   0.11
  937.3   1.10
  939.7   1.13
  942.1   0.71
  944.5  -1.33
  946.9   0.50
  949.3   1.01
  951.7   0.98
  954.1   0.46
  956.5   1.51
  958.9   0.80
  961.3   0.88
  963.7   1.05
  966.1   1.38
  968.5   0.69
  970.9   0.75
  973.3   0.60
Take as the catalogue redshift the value 0.84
